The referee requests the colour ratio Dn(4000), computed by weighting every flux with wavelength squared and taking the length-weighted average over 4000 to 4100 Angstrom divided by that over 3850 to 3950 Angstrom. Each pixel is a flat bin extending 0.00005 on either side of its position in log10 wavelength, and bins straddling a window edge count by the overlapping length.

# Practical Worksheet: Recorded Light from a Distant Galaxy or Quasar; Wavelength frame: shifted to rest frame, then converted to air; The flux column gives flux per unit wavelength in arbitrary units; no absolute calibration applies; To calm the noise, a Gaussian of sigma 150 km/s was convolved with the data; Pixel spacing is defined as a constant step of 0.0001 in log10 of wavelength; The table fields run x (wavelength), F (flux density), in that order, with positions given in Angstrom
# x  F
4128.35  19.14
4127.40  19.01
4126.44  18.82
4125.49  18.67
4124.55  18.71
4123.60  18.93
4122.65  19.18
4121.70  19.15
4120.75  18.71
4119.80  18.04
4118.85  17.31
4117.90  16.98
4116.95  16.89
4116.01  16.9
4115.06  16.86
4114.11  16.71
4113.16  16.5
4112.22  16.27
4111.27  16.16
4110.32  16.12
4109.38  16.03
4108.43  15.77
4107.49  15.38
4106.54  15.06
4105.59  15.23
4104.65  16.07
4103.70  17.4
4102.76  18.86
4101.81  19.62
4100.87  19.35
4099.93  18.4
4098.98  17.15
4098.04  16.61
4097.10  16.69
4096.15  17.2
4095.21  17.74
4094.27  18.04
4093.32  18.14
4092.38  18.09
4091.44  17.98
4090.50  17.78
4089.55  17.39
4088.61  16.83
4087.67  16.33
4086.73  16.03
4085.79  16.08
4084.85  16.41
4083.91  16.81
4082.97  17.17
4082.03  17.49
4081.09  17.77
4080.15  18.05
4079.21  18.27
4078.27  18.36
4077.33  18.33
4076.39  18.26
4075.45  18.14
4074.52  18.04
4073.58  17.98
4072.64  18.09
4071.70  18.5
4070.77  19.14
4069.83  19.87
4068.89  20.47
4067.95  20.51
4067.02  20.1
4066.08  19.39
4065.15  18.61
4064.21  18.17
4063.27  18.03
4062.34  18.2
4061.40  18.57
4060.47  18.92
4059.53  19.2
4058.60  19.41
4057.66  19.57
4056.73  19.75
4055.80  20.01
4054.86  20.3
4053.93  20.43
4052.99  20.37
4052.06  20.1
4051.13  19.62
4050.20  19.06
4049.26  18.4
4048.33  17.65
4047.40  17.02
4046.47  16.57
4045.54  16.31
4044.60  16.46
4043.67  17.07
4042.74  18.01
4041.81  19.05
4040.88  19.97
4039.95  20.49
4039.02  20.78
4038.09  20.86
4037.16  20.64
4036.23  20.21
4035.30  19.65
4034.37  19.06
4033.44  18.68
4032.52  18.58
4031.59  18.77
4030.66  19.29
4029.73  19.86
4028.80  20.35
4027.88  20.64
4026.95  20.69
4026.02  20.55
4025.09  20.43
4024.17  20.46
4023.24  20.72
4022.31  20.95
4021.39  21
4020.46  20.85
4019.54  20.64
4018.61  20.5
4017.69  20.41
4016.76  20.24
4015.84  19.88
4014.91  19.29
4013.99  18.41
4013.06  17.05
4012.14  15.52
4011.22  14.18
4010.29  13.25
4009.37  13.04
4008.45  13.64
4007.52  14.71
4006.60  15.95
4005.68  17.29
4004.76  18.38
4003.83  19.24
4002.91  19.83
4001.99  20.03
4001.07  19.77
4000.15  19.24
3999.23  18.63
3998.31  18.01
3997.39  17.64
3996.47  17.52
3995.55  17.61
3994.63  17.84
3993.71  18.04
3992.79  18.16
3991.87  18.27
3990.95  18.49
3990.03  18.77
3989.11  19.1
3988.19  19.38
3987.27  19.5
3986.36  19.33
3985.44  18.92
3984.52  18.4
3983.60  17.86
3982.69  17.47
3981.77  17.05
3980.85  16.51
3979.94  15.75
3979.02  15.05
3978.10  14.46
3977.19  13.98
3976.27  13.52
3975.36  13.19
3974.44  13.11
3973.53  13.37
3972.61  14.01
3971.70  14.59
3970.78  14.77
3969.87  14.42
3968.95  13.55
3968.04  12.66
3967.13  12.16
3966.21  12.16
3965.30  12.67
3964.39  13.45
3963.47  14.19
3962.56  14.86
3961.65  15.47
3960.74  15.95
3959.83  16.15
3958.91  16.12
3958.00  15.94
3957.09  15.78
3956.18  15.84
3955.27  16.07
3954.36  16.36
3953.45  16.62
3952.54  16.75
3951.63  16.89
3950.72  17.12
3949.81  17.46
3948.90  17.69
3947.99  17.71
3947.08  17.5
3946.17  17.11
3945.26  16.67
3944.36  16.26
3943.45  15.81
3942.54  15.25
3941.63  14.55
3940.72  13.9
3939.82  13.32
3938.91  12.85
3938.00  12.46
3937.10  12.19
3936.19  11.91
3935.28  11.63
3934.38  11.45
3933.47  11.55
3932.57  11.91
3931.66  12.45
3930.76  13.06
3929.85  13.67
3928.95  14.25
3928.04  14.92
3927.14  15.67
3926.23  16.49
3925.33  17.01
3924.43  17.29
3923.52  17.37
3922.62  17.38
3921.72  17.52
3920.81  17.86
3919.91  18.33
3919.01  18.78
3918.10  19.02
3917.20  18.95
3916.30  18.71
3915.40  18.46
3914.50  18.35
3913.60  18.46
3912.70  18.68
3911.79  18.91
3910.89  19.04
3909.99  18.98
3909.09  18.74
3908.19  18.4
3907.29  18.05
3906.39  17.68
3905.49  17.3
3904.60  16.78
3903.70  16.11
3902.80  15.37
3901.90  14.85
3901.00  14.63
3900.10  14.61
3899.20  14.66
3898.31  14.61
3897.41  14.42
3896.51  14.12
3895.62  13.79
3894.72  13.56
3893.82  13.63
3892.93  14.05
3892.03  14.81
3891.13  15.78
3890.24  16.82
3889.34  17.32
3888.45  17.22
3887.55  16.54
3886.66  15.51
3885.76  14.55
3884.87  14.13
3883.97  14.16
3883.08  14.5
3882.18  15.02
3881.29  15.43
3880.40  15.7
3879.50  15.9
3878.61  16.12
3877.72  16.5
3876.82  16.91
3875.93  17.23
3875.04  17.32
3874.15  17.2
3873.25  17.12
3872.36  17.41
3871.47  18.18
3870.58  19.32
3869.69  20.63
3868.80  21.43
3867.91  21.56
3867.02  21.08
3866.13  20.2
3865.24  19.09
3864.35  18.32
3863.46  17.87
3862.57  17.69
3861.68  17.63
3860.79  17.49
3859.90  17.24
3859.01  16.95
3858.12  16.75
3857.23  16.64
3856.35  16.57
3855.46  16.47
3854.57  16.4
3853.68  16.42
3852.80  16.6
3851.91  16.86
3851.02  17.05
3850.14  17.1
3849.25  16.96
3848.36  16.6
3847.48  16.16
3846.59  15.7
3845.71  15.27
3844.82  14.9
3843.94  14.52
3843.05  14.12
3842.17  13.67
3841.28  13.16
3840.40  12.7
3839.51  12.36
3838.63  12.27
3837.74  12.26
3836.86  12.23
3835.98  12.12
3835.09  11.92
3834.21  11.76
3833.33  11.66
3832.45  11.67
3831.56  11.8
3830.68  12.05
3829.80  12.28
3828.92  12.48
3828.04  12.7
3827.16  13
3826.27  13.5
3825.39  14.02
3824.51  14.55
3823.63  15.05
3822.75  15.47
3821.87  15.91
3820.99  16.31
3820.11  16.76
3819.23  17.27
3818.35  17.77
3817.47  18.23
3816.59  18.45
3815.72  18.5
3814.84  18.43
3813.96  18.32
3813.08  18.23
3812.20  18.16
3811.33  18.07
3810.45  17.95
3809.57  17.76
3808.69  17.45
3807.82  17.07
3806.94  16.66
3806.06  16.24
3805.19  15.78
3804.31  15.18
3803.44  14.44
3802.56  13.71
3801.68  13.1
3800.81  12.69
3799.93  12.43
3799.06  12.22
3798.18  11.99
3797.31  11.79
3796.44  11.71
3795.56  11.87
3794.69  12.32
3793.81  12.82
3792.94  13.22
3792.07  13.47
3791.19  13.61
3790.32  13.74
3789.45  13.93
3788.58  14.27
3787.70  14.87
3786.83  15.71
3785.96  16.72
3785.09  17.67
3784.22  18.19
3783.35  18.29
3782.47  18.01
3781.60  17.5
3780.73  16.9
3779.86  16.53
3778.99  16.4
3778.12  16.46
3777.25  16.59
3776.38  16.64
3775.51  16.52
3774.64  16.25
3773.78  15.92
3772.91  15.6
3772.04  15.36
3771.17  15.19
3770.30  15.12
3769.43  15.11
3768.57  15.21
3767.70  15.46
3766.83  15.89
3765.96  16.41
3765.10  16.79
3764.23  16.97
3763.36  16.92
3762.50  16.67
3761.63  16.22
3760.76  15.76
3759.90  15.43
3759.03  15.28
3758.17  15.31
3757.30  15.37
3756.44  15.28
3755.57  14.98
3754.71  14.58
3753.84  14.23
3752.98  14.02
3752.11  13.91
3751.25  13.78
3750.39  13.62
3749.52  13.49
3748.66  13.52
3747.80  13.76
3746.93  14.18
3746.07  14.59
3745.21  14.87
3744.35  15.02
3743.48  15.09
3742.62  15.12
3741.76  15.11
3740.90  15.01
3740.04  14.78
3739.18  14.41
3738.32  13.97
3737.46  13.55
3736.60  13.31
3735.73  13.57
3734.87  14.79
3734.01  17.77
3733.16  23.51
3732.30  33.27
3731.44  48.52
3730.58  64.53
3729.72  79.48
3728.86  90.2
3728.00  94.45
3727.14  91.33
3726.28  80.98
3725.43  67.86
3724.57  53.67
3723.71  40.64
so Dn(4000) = 1.2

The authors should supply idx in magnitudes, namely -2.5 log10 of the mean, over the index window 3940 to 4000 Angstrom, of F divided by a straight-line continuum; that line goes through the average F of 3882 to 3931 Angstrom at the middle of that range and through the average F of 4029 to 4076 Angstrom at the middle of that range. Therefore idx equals 0.09 mag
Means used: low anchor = 16.4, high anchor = 19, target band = 16.2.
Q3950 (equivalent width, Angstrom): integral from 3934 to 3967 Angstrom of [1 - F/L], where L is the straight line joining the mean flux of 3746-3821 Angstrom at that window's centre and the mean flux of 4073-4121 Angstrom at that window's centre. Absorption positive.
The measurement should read 2.71 Angstrom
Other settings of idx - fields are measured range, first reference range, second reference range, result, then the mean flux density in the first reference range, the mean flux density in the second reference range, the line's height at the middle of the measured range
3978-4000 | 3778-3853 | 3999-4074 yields 0.01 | 15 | 18.9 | 18.1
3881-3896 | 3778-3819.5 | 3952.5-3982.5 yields 0.00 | 15.7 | 14.7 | 15.2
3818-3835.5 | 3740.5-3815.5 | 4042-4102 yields 0.14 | 15.3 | 18.3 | 15.8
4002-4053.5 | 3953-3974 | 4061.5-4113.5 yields -0.16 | 14.7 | 17.7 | 16.2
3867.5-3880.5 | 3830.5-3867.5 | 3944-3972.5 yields -0.16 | 15.4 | 15.5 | 15.4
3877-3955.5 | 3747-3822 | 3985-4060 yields 0.10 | 15.6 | 18.8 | 17.4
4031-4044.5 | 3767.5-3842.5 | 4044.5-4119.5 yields -0.11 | 14.9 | 17.9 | 17.4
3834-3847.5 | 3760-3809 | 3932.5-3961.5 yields 0.14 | 15.3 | 15.2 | 15.2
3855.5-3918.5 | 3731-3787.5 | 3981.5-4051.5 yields 0.03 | 16.4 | 18.6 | 17.5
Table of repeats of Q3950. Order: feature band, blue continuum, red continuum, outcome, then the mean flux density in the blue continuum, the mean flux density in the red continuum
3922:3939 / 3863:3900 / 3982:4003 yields 3.3 Angstrom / 16.6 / 18.6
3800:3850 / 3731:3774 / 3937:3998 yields 3.7 Angstrom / 16.2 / 15.9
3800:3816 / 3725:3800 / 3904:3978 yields 2.6 Angstrom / 21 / 15.6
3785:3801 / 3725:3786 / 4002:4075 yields 6.3 Angstrom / 22.8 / 18.9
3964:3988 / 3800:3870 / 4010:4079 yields 3.9 Angstrom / 15.8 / 19.1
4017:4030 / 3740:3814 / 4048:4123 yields -2.3 Angstrom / 15.3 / 18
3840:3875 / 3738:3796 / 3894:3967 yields -3.5 Angstrom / 15.3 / 15.8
